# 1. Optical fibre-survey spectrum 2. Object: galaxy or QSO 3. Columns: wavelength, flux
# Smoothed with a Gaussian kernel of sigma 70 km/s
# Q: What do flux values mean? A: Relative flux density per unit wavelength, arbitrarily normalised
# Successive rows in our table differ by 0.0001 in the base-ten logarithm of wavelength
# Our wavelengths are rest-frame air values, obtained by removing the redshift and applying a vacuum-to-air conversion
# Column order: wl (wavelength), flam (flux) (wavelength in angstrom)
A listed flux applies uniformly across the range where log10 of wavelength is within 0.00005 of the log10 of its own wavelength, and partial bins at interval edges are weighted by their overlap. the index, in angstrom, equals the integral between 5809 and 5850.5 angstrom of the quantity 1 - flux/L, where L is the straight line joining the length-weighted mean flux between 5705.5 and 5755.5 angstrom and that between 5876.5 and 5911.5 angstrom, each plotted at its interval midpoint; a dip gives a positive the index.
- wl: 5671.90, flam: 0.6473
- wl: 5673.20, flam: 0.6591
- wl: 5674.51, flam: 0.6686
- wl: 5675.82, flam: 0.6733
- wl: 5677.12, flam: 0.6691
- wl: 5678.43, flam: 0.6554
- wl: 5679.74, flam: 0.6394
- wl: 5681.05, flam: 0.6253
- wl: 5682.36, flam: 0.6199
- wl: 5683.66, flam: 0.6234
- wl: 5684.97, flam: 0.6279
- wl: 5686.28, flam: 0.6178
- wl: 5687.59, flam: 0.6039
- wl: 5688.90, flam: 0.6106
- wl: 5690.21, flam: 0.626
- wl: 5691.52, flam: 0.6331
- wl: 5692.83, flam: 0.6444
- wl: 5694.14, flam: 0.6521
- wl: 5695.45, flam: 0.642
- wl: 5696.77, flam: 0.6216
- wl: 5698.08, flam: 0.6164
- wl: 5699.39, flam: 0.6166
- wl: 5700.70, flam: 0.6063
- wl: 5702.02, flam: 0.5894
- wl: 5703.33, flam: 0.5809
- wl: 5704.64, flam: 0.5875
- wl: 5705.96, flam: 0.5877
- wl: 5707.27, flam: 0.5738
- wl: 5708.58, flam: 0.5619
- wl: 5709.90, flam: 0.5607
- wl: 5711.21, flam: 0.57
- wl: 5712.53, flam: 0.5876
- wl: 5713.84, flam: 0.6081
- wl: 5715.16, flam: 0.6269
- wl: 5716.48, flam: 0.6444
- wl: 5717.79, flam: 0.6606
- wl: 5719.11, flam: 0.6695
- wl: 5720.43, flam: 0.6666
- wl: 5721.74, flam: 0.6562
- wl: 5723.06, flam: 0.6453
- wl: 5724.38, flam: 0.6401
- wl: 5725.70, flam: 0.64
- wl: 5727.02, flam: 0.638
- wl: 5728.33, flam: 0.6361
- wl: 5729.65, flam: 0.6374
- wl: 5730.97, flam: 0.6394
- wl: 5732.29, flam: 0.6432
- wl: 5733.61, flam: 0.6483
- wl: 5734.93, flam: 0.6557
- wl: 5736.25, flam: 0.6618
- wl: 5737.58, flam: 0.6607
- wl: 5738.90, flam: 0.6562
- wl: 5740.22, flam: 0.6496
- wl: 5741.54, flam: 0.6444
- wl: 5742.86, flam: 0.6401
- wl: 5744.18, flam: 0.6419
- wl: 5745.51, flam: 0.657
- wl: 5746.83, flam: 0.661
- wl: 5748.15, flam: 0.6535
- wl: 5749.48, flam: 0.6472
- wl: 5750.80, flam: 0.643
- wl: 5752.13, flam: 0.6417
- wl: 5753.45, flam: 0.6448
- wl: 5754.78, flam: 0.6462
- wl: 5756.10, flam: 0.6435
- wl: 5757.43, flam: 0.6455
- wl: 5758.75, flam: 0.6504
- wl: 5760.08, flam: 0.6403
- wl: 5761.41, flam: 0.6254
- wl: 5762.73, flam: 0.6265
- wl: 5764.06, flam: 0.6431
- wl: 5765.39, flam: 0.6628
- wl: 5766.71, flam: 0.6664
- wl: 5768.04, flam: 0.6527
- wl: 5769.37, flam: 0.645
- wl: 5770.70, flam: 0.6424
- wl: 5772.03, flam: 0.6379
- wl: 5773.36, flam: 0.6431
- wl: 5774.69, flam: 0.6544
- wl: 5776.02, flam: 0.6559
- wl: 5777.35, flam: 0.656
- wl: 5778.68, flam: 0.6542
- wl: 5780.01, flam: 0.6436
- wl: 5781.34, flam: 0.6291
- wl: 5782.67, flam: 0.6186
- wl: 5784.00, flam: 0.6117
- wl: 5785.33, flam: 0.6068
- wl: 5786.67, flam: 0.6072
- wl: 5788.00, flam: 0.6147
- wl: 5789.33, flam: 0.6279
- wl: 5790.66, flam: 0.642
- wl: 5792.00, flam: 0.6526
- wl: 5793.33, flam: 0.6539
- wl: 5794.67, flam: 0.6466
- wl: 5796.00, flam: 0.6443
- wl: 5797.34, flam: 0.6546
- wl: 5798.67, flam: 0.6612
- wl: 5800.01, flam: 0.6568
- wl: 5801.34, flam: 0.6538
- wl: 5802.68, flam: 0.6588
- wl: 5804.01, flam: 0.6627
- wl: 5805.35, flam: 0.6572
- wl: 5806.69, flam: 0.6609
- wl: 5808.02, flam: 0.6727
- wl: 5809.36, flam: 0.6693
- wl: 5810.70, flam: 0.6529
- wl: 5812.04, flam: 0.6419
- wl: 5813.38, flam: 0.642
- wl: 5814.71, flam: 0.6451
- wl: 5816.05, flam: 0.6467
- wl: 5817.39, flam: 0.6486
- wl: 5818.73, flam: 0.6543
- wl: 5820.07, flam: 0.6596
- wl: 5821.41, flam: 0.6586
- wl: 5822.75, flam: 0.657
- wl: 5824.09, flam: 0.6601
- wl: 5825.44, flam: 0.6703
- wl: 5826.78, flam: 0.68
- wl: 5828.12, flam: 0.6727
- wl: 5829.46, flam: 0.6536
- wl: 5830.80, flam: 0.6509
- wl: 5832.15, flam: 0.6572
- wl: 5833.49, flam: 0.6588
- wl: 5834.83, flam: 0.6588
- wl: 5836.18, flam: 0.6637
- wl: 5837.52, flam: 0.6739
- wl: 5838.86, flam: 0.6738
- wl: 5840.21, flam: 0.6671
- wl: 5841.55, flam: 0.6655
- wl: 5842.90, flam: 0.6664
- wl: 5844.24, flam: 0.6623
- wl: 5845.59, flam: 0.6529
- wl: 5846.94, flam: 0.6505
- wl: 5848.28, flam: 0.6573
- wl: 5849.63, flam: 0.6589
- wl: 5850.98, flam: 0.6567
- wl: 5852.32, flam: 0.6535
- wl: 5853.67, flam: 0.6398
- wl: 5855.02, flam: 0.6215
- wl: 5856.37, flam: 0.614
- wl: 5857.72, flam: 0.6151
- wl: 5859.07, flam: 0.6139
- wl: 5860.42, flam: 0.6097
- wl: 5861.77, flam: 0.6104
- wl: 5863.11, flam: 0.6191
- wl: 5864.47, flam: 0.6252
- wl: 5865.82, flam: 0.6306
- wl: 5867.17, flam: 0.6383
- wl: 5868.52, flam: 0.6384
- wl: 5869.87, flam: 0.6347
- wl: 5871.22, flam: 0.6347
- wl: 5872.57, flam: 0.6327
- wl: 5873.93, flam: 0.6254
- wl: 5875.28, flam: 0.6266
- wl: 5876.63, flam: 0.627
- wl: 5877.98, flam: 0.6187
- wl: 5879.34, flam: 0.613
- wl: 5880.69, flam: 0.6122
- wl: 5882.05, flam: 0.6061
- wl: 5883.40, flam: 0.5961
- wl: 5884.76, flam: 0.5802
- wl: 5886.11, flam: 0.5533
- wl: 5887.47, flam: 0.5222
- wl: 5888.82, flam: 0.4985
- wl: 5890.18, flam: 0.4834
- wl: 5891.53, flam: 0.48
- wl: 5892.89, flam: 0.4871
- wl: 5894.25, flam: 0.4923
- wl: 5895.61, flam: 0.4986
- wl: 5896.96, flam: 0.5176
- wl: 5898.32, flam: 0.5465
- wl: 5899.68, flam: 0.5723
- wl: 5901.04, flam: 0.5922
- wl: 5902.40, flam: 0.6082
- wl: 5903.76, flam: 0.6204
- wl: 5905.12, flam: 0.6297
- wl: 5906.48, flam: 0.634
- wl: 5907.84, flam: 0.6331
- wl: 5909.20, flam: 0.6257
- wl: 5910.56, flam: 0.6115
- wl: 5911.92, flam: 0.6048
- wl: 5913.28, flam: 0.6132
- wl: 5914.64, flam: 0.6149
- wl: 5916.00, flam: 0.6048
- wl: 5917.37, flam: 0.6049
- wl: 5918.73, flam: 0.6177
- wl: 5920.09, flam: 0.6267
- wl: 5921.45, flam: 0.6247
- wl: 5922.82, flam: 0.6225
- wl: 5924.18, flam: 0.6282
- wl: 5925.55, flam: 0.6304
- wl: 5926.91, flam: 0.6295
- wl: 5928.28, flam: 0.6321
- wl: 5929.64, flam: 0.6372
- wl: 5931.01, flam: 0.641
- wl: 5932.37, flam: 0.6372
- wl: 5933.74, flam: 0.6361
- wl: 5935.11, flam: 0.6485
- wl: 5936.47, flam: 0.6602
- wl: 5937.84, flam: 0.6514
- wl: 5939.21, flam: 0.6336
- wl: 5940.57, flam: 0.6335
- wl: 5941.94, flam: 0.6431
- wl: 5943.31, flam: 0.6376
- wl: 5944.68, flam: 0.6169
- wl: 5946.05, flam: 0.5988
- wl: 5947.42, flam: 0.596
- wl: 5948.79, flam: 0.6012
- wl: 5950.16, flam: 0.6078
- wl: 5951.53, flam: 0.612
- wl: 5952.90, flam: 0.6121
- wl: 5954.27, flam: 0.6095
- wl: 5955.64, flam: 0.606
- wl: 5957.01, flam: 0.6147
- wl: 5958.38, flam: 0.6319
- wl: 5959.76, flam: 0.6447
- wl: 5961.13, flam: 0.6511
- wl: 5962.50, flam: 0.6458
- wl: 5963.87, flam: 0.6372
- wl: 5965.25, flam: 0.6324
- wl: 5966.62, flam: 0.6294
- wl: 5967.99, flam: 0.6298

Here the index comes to -4.4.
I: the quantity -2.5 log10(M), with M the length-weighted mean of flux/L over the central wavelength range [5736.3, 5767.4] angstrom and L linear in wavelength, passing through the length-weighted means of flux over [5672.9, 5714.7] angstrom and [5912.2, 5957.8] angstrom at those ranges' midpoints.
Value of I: -0.050 mag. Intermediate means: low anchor 0.617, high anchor 0.624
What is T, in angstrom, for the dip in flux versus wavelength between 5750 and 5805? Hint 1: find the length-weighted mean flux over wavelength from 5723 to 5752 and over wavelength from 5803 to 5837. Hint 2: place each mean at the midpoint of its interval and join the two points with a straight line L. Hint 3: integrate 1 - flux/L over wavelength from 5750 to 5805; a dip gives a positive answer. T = 0.8 angstrom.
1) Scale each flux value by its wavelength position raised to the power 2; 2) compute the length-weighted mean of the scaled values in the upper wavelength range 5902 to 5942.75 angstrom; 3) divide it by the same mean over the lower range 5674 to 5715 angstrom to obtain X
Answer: 1.10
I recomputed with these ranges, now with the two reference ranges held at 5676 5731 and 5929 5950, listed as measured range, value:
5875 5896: 0.135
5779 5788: 0.009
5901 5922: 0.021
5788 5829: -0.048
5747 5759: -0.038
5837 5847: -0.062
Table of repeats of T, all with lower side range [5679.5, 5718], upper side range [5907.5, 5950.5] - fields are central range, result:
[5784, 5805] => -0.9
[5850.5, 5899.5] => 2.5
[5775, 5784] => -0.4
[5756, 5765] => -0.4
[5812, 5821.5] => -0.5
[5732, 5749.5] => -1.1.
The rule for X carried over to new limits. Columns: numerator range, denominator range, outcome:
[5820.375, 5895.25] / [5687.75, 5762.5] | 1.03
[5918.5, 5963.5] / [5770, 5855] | 1.01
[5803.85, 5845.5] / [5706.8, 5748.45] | 1.07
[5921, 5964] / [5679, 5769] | 1.07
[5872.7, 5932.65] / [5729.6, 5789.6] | 0.97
